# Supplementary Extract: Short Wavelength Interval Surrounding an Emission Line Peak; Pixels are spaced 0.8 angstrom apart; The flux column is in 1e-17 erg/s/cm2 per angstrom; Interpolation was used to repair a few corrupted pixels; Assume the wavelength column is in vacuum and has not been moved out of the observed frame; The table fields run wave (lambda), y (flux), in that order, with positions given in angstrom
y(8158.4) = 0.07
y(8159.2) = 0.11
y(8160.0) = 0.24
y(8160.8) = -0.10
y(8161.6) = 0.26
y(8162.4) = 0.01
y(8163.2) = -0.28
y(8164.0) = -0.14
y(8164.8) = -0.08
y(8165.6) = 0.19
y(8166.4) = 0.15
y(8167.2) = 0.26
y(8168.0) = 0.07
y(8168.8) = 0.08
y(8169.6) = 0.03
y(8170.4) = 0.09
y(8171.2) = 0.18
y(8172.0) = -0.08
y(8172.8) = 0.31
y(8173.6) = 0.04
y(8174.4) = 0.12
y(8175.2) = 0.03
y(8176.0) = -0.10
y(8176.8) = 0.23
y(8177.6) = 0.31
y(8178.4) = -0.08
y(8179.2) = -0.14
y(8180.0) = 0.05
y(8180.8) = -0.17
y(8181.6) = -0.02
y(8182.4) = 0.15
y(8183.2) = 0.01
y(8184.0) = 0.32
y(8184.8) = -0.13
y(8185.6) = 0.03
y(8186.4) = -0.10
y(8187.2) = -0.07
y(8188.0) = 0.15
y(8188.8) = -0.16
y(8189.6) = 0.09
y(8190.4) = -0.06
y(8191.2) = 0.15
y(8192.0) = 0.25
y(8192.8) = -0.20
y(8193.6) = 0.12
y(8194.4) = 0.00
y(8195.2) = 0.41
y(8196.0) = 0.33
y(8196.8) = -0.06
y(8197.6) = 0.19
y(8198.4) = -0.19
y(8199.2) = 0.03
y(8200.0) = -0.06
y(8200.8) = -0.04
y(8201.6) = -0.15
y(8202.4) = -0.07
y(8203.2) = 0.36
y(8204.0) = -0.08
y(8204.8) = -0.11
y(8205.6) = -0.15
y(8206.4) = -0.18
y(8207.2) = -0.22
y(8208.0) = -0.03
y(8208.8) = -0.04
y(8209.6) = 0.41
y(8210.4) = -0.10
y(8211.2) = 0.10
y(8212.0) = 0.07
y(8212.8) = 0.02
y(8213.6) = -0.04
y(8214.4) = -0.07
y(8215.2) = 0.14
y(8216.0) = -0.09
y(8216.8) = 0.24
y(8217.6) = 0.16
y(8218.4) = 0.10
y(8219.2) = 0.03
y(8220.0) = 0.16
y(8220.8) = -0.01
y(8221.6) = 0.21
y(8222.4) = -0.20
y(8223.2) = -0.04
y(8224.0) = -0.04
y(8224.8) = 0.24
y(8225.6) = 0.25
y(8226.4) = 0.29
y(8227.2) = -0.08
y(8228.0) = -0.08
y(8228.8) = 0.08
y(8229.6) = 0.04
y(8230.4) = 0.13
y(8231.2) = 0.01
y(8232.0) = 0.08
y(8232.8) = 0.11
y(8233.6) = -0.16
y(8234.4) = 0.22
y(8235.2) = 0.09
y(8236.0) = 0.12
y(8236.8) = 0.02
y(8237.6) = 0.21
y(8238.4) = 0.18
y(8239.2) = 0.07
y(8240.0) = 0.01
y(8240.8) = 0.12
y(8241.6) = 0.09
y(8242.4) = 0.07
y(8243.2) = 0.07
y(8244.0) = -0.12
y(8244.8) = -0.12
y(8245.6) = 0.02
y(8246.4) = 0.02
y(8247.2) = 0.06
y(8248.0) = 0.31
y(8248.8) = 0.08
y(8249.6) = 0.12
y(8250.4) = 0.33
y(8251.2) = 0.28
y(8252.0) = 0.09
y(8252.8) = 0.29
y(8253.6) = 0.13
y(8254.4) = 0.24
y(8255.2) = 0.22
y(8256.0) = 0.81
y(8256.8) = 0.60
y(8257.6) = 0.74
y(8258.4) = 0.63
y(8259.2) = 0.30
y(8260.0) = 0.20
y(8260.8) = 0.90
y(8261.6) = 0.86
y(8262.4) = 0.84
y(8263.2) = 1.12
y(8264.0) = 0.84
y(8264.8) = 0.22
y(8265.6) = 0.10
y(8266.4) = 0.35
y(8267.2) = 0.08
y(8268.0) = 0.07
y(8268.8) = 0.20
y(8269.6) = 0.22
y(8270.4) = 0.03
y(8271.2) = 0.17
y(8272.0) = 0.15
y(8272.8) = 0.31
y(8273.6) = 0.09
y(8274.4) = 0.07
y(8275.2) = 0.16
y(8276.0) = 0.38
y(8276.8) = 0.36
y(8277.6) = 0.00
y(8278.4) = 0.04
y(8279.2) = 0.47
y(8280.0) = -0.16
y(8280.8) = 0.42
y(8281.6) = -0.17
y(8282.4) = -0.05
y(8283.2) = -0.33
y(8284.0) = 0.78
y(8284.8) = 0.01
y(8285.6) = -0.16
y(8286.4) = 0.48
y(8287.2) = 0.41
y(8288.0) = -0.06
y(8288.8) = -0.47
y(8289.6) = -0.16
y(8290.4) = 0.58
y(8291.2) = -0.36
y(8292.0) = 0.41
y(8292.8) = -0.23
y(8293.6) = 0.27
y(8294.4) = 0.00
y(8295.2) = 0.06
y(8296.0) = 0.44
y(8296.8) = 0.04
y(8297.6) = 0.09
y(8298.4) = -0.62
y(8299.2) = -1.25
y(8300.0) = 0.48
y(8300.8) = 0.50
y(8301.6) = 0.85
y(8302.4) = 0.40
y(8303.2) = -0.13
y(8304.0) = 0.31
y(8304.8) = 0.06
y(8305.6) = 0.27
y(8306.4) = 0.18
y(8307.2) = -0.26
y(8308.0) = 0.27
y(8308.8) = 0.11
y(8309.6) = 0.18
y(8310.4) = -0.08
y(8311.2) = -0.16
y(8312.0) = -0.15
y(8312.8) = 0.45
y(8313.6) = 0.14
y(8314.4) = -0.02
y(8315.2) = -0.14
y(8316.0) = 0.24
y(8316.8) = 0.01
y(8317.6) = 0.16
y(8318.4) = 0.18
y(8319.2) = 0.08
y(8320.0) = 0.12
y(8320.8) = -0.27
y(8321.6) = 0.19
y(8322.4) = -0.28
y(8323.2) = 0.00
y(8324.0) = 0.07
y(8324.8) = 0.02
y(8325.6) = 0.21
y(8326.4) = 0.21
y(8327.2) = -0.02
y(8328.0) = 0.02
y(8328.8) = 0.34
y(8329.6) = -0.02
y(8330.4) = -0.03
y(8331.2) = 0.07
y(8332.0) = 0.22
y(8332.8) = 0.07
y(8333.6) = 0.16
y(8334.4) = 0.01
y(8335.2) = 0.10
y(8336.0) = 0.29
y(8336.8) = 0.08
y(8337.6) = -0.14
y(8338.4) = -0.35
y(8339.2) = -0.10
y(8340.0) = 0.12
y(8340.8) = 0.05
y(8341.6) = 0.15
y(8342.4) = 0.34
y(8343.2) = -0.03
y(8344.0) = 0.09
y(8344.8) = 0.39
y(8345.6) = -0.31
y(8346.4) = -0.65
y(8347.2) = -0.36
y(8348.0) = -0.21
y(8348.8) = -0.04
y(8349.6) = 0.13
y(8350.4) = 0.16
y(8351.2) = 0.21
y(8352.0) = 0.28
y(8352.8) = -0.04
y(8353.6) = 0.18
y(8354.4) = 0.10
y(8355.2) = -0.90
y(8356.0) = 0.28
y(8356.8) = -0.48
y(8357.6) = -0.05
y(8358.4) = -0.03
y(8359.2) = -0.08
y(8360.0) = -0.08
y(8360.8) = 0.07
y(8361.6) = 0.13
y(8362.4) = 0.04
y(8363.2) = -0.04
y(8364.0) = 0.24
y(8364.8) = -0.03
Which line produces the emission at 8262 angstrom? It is [O II] 3727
